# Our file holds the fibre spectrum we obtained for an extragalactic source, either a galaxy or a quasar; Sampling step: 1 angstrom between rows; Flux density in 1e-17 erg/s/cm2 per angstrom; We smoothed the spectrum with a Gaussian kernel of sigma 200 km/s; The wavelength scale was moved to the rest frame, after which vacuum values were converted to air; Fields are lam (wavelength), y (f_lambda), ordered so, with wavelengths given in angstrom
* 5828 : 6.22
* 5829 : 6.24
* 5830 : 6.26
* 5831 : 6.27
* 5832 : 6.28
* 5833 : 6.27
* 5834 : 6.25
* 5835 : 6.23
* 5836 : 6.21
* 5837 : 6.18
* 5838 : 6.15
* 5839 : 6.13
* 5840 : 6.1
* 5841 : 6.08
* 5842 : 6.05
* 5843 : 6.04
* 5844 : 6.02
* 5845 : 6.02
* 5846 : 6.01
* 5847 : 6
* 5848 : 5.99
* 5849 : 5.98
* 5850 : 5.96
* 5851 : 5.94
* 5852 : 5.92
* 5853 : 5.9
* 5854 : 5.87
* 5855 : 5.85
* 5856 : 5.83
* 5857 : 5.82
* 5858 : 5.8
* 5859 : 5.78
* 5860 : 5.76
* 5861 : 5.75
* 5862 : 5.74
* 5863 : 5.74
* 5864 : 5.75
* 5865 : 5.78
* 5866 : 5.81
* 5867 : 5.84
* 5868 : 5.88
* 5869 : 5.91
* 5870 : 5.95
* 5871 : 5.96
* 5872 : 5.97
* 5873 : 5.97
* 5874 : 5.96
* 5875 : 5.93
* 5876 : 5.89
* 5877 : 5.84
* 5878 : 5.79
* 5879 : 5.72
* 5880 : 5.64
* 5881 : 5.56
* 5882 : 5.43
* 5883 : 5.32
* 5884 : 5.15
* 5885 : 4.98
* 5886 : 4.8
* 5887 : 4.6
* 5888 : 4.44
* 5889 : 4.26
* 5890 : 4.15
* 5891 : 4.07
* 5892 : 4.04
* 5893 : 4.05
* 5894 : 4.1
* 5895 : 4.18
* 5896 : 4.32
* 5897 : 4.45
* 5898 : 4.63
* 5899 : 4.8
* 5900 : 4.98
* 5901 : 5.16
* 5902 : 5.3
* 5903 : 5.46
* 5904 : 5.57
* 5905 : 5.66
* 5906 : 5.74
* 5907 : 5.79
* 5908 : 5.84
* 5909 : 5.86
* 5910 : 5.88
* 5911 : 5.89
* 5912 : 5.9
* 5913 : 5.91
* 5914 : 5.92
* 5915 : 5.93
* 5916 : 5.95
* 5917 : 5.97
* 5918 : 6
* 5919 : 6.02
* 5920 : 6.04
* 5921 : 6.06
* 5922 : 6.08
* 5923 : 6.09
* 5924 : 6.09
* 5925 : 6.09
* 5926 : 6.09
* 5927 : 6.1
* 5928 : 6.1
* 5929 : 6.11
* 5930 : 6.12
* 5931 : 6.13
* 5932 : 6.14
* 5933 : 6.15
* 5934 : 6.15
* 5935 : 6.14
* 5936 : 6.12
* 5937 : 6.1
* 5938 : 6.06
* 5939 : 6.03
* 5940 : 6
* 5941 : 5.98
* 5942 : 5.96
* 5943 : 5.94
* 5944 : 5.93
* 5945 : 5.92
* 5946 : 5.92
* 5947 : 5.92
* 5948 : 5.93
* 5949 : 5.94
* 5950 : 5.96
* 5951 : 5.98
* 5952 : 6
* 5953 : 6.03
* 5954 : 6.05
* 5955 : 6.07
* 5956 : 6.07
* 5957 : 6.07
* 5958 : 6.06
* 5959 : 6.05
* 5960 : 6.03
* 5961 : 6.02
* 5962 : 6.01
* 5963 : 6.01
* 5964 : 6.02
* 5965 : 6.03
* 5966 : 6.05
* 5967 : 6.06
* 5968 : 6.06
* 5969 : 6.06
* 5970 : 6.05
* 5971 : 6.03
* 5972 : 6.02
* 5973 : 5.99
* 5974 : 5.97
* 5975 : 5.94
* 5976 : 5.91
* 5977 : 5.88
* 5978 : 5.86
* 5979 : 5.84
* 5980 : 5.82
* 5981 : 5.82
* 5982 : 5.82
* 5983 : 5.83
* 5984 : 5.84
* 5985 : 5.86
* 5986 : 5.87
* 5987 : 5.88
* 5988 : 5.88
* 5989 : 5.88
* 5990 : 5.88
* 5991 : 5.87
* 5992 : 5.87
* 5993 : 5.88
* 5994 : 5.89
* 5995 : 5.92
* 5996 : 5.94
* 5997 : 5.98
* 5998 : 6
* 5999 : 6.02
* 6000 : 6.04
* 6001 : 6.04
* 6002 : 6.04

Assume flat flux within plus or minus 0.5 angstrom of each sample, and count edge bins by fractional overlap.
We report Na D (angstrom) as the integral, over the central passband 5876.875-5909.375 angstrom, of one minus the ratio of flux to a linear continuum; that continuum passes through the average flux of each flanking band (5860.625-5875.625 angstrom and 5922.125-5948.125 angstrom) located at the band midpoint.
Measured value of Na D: 5.07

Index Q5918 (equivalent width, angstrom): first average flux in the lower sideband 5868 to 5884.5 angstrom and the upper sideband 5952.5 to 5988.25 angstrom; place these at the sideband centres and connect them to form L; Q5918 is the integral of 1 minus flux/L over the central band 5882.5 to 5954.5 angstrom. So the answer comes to 3.2 angstrom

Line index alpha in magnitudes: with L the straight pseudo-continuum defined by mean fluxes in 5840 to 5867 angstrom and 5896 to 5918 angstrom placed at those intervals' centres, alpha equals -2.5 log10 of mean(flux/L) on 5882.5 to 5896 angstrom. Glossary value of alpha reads 0.26 mag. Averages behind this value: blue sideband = 5.89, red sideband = 5.53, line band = 4.47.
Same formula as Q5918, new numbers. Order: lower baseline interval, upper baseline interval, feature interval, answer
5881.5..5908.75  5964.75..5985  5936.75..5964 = -1.9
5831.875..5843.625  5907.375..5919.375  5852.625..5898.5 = 5.3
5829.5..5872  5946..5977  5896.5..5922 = 1.5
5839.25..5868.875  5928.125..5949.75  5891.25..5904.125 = 2.8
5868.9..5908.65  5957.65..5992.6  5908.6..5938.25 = -3.0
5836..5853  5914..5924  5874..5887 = 1.2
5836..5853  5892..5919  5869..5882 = -0.3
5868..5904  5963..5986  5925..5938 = -1.3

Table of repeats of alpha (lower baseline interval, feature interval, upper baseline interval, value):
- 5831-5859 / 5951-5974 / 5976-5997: -0.03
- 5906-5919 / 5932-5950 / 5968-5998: -0.02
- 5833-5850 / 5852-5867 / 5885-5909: -0.02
